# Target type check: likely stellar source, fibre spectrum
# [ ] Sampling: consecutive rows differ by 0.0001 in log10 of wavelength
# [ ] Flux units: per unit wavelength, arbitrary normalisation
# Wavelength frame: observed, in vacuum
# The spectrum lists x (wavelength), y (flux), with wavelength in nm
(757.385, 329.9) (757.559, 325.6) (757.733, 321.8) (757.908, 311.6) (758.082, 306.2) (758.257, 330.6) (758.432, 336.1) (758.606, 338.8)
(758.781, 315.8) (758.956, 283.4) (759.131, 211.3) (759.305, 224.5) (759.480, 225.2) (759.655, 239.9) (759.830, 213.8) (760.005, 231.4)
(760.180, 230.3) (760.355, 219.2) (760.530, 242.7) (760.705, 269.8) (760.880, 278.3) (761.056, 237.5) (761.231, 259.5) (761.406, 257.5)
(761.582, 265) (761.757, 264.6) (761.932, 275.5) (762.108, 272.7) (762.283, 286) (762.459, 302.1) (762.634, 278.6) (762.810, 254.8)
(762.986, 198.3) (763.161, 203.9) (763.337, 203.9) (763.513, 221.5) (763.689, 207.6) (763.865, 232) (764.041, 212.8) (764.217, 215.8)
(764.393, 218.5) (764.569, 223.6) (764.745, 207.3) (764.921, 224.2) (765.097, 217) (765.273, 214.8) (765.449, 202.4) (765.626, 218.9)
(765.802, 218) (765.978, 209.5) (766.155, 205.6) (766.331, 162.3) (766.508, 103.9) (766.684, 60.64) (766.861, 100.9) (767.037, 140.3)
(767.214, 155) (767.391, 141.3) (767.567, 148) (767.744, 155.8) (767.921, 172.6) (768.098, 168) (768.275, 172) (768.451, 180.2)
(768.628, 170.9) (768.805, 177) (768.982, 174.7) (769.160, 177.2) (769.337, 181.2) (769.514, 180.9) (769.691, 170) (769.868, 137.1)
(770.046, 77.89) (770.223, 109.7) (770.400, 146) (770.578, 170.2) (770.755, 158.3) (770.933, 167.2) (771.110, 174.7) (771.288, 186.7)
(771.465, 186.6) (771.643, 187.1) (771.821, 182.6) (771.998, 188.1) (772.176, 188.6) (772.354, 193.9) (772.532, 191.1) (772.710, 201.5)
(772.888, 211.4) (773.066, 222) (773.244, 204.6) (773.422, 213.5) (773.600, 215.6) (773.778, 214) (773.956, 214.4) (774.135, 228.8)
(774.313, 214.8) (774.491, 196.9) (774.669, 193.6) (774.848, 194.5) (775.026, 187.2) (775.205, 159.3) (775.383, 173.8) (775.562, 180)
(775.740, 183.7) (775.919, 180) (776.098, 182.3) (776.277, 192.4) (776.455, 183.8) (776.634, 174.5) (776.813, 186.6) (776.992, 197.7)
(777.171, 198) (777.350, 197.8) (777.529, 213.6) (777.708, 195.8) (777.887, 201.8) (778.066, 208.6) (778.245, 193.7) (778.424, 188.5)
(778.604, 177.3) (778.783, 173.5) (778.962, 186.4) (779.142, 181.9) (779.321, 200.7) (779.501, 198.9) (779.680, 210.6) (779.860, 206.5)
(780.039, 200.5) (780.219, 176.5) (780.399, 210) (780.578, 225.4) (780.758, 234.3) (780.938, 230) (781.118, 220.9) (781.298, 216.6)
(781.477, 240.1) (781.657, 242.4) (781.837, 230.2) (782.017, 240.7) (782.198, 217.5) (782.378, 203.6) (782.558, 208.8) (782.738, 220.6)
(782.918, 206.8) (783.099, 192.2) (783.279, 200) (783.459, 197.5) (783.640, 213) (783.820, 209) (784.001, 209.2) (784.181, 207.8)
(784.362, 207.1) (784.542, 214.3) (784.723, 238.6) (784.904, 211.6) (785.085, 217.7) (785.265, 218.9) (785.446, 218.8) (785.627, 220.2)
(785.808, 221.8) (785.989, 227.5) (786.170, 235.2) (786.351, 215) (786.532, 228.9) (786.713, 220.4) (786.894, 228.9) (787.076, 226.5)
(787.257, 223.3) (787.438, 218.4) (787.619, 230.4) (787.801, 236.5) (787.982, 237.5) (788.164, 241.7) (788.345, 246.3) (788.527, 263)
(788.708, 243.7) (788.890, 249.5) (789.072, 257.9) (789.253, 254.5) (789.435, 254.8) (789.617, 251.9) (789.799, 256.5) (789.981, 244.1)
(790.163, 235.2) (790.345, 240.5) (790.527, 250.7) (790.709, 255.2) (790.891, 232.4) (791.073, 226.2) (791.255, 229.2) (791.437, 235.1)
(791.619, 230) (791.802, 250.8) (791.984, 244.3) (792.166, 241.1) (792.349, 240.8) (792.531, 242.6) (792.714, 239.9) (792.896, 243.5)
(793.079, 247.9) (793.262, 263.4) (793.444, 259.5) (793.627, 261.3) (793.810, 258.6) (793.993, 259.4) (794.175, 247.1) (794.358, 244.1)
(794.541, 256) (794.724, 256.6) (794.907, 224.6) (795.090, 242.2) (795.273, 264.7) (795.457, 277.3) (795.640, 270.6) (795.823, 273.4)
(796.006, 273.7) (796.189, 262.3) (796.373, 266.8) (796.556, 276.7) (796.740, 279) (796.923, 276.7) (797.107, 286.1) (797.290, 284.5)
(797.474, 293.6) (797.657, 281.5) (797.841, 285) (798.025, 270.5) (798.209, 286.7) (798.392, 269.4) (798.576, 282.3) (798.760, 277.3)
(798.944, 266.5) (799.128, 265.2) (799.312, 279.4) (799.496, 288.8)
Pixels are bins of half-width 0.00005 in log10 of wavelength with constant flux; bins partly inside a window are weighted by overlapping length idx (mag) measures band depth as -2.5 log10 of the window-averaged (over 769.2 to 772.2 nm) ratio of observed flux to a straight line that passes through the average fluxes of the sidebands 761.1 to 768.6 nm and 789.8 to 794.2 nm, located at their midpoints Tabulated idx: 0.289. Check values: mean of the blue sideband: 205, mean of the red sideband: 245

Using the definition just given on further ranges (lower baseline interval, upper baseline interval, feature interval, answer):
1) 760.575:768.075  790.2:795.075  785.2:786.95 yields 0.07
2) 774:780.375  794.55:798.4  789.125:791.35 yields 0.00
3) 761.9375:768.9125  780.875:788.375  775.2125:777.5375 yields 0.14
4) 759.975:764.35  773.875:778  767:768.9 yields 0.34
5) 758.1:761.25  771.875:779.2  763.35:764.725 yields 0.12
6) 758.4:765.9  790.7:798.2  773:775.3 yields 0.21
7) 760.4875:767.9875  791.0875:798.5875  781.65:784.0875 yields 0.14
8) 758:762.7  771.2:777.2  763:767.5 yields 0.27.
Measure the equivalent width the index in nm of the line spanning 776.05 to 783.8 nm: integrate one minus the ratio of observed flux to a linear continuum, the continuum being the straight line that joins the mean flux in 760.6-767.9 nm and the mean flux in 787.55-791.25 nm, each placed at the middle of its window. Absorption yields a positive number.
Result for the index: 0.95 nm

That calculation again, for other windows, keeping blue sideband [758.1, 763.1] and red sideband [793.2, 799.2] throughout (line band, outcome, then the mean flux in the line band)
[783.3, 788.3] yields 0.848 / 221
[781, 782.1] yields 0.141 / 232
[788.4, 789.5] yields 0.055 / 254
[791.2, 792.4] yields 0.127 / 239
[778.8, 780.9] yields 0.498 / 203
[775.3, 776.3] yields 0.315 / 181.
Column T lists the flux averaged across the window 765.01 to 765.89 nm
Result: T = 214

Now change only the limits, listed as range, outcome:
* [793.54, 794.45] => 254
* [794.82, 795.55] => 252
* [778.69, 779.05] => 180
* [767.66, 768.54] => 170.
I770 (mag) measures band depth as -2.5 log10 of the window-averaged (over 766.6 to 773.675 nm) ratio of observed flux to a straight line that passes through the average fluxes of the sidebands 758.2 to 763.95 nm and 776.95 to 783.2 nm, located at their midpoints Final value 0.34 mag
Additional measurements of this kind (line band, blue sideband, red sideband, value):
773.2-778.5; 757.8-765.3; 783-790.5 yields 0.21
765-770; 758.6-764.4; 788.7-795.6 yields 0.42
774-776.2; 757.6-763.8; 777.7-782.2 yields 0.17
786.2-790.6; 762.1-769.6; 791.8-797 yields 0.02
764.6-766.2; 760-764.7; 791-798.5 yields 0.15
